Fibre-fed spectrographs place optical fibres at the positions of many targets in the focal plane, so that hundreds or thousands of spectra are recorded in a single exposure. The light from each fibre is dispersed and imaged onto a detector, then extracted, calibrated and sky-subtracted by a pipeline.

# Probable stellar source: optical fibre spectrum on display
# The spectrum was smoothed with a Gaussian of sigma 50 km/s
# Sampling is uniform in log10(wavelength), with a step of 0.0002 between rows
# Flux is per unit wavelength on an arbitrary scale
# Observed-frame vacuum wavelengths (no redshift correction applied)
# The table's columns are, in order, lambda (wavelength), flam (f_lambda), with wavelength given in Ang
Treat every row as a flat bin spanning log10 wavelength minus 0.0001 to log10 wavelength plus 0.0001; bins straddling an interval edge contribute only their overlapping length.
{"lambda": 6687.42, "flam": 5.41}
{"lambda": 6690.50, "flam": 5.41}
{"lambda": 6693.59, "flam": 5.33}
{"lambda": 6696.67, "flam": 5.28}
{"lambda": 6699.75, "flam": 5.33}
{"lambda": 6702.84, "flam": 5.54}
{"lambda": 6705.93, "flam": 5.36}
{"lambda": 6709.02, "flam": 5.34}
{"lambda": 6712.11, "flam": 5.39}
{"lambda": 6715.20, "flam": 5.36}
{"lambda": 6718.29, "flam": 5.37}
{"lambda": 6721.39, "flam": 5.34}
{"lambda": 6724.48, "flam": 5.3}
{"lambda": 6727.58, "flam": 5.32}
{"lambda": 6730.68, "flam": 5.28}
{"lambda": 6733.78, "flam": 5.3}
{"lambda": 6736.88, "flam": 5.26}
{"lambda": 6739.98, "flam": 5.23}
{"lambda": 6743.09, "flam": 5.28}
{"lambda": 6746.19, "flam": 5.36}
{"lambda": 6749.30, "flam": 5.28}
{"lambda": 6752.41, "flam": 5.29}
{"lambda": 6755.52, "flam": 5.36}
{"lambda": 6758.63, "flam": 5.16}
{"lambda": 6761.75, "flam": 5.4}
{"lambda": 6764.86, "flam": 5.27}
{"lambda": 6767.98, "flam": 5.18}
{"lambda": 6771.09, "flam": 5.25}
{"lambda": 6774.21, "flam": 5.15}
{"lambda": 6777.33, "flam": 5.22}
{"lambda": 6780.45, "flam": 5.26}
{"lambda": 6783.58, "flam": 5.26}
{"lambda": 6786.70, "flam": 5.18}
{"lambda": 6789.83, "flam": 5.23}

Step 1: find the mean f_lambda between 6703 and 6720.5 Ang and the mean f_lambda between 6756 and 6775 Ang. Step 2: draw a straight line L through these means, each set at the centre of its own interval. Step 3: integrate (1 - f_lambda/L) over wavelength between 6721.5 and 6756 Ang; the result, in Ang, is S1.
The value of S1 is 0.1 Ang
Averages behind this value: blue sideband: 5.38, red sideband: 5.25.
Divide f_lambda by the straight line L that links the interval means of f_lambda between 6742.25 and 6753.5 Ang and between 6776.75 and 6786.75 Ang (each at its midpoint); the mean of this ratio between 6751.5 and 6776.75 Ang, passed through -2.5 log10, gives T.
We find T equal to 0.00 mag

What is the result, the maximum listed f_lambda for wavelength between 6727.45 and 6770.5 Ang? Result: 5.4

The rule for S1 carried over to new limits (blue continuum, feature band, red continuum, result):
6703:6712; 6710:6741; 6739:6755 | 0.2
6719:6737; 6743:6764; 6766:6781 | -0.2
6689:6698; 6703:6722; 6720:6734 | -0.2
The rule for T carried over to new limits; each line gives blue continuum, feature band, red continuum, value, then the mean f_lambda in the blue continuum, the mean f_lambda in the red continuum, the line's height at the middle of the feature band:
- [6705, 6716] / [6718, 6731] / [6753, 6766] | 0.00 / 5.36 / 5.3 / 5.34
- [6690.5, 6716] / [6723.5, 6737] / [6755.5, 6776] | 0.00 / 5.37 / 5.25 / 5.31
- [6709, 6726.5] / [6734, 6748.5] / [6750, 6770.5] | 0.01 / 5.35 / 5.28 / 5.31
